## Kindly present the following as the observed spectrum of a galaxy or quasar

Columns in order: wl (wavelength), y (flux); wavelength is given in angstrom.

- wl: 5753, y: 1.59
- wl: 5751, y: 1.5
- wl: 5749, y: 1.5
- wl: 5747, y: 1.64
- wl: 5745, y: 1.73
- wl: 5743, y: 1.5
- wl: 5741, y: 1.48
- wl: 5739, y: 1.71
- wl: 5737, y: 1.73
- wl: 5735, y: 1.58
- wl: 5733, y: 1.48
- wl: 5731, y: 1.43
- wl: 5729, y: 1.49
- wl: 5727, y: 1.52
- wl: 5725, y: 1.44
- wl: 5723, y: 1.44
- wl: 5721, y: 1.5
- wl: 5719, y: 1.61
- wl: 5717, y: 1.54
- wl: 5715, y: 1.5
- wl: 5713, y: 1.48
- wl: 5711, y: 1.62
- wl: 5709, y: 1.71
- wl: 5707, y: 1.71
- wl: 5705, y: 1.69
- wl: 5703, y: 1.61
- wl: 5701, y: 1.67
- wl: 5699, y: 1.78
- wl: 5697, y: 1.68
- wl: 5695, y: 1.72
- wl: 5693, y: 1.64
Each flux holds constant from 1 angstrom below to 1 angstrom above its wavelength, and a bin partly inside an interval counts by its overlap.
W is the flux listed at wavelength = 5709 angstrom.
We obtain 1.71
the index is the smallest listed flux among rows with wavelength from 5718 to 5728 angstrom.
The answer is 1.44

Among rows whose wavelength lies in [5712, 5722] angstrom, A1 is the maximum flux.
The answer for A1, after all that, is 1.61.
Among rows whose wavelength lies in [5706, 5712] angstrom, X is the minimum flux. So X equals 1.62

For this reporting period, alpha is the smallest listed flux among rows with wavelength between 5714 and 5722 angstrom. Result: 1.5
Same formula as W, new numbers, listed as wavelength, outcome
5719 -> 1.61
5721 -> 1.5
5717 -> 1.54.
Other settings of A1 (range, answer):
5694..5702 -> 1.78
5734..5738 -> 1.73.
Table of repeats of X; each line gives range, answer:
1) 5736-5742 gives 1.48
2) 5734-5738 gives 1.58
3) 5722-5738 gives 1.43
